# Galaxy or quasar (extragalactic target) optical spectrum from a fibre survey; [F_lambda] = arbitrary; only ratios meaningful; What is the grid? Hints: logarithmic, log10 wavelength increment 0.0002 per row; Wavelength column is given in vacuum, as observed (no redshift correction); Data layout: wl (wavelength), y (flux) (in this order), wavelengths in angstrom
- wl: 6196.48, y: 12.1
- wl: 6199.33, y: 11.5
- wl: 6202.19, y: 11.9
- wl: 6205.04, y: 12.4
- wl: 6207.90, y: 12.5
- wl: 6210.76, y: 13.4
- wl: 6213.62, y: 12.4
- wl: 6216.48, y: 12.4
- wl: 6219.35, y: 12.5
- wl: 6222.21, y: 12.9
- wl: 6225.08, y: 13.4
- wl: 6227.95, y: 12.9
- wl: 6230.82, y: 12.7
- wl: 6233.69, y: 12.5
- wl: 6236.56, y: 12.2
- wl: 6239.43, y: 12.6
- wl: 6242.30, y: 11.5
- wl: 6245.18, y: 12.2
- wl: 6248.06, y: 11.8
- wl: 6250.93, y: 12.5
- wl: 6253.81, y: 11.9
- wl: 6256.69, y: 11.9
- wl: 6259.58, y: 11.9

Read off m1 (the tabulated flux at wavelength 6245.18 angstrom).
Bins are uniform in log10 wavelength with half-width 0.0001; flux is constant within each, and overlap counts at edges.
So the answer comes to 12.2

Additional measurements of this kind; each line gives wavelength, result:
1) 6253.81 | 11.9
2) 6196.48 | 12.1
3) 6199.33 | 11.5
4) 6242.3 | 11.5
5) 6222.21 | 12.9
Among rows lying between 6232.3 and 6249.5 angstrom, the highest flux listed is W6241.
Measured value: 12.6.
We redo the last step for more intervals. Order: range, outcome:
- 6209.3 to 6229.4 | 13.4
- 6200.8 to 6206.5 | 12.4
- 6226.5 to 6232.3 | 12.9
